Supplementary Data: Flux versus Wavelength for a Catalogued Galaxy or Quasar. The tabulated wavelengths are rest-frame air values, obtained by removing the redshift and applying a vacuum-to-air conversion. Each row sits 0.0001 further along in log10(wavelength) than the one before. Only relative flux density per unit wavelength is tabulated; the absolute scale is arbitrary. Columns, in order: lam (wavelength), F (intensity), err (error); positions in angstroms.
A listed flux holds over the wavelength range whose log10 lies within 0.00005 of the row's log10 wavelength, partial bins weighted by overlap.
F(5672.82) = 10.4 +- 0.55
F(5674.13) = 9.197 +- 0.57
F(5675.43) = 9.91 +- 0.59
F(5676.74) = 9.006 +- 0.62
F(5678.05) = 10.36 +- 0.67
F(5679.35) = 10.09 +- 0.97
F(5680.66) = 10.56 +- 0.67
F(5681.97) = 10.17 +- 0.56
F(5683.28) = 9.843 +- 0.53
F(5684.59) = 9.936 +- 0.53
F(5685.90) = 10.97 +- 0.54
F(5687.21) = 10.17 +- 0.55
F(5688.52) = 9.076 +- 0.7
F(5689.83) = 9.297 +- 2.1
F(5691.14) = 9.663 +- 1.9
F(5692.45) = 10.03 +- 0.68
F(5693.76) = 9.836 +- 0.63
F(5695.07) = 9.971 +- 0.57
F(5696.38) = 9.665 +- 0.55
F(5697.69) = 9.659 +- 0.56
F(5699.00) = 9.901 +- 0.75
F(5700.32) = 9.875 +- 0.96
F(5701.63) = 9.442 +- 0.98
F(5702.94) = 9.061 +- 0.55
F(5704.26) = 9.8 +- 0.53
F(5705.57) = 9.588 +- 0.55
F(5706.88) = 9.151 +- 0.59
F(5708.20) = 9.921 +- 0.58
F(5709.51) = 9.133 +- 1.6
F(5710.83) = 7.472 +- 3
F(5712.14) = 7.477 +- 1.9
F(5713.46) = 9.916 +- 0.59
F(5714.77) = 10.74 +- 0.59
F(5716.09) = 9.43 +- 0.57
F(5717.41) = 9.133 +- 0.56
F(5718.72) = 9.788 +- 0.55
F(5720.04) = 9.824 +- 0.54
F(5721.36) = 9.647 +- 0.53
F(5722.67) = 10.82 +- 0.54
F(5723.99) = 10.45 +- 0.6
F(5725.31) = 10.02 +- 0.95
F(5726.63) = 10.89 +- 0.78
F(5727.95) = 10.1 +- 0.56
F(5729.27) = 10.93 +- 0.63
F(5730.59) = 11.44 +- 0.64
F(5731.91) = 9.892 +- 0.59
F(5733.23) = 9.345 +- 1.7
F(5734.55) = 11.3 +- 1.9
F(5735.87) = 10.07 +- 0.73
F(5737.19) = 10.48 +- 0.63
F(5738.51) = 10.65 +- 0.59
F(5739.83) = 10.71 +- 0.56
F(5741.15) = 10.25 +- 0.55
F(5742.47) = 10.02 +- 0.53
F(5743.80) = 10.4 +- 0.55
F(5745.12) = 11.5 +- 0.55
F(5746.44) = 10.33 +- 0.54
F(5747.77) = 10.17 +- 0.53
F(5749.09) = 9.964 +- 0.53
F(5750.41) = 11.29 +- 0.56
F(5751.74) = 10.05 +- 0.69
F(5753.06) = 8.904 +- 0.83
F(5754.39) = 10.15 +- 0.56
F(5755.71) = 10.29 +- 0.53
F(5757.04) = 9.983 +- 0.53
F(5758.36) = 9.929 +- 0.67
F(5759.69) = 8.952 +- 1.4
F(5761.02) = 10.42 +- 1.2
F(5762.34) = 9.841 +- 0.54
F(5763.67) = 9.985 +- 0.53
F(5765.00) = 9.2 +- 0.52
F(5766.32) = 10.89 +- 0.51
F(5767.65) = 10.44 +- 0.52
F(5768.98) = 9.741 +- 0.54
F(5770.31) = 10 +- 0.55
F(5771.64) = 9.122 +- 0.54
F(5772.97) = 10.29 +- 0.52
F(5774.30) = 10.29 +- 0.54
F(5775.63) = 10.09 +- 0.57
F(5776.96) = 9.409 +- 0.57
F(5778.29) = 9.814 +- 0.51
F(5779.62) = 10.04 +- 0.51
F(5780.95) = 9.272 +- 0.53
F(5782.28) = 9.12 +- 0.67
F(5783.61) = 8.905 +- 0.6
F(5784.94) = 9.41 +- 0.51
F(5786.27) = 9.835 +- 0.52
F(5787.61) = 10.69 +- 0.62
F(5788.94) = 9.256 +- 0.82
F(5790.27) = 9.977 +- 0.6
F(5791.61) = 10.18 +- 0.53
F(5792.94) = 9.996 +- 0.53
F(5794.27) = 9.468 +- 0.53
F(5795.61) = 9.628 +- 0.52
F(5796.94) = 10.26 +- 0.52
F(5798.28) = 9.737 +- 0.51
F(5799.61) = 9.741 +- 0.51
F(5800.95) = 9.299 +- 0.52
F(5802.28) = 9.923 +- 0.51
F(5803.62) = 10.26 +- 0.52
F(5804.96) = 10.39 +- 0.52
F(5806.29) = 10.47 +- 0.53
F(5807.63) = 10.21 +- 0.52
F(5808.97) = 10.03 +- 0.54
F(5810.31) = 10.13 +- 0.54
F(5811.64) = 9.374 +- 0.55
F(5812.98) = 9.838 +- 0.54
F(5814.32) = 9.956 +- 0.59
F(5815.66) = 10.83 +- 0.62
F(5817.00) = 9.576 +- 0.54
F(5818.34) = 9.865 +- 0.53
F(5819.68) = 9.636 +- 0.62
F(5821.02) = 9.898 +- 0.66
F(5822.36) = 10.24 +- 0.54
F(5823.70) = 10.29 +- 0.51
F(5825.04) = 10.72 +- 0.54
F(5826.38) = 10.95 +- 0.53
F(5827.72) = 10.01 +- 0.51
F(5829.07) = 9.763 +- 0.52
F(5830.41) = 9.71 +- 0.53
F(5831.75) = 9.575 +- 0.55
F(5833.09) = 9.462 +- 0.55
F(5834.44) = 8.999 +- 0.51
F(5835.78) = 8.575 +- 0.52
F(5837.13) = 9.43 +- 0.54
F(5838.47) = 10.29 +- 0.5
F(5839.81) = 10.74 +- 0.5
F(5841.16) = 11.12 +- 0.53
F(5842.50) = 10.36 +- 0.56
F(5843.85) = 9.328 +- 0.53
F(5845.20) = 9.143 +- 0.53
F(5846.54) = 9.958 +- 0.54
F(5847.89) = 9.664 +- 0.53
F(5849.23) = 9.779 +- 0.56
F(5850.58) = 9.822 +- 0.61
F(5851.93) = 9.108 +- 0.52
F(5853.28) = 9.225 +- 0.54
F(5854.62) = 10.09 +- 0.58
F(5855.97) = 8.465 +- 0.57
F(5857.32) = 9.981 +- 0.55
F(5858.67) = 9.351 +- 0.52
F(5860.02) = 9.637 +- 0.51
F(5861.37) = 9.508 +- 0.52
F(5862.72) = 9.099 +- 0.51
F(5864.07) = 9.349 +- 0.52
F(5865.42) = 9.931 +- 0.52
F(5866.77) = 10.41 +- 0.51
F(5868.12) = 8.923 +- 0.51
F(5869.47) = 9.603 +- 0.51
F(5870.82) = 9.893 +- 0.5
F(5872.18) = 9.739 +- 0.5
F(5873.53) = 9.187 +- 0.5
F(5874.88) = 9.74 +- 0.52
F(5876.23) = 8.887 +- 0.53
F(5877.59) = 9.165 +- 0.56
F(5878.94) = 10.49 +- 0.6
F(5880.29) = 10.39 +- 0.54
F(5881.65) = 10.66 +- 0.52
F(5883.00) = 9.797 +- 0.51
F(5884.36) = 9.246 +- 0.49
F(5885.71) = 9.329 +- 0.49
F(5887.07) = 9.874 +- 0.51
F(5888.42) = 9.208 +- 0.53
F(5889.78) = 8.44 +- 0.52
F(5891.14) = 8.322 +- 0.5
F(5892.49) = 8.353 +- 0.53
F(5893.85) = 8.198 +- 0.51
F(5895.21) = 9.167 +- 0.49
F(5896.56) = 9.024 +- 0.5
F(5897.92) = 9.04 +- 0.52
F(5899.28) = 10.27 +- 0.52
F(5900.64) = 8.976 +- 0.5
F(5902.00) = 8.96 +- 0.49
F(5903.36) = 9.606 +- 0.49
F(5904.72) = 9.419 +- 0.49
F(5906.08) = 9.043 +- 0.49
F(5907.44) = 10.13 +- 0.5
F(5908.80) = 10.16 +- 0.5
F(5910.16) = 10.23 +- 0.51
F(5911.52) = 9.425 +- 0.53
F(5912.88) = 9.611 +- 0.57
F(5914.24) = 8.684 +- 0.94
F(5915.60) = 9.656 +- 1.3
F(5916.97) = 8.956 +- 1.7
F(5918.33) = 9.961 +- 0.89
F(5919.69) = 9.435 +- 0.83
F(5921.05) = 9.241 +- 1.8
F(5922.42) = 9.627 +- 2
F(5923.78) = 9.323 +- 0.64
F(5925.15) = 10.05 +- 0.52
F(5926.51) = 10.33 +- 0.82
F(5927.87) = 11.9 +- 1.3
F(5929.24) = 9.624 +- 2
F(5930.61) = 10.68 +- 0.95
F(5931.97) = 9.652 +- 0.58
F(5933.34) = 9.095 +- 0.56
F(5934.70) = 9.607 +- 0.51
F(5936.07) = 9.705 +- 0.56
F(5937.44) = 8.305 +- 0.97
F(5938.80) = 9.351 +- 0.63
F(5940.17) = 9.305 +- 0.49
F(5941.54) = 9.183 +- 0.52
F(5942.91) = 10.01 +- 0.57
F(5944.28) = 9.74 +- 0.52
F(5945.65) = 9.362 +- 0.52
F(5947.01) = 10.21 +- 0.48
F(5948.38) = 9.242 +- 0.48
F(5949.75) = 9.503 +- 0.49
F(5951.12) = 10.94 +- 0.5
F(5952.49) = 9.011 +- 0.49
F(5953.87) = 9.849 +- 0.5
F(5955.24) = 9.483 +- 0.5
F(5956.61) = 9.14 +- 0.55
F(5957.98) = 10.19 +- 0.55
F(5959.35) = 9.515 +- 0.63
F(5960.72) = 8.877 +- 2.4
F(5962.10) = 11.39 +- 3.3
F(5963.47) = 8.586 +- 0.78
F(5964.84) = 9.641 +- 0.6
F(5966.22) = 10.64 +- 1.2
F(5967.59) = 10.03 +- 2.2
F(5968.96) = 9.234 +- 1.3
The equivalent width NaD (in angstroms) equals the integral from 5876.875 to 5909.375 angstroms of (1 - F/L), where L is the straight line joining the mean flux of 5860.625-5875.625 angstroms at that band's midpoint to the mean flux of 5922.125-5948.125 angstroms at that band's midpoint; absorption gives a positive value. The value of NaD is 0.9 angstroms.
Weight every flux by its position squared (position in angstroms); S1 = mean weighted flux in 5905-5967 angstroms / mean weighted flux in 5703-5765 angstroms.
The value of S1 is 1.04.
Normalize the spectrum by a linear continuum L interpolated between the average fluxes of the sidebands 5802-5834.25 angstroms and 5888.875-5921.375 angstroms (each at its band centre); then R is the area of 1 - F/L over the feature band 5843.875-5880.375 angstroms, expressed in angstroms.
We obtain 0.3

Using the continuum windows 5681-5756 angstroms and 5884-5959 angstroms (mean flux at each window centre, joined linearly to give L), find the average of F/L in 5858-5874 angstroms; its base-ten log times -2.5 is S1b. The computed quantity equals 0.01 mag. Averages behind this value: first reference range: 9.97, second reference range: 9.5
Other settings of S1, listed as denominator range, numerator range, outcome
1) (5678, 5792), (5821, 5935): 1.02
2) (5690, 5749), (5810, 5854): 1.03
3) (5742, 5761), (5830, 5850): 0.99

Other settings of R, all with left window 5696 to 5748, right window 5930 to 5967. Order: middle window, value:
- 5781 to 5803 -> 0.35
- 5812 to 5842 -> -0.49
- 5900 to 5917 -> 0.39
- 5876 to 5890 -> 0.12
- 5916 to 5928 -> -0.12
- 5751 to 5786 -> 0.36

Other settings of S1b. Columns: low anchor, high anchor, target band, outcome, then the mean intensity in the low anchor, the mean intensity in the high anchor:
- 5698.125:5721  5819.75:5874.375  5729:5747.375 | -0.114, 9.39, 9.73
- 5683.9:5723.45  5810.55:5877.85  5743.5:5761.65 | -0.055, 9.62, 9.73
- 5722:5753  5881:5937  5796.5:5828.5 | -0.003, 10.5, 9.51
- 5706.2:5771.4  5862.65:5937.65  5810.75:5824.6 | -0.021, 10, 9.53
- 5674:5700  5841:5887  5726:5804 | -0.029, 9.88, 9.64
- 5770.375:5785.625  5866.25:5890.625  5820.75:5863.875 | -0.016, 9.63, 9.59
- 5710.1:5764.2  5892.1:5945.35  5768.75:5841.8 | -0.003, 10.1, 9.52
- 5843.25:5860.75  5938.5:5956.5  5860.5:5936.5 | 0.002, 9.5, 9.62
